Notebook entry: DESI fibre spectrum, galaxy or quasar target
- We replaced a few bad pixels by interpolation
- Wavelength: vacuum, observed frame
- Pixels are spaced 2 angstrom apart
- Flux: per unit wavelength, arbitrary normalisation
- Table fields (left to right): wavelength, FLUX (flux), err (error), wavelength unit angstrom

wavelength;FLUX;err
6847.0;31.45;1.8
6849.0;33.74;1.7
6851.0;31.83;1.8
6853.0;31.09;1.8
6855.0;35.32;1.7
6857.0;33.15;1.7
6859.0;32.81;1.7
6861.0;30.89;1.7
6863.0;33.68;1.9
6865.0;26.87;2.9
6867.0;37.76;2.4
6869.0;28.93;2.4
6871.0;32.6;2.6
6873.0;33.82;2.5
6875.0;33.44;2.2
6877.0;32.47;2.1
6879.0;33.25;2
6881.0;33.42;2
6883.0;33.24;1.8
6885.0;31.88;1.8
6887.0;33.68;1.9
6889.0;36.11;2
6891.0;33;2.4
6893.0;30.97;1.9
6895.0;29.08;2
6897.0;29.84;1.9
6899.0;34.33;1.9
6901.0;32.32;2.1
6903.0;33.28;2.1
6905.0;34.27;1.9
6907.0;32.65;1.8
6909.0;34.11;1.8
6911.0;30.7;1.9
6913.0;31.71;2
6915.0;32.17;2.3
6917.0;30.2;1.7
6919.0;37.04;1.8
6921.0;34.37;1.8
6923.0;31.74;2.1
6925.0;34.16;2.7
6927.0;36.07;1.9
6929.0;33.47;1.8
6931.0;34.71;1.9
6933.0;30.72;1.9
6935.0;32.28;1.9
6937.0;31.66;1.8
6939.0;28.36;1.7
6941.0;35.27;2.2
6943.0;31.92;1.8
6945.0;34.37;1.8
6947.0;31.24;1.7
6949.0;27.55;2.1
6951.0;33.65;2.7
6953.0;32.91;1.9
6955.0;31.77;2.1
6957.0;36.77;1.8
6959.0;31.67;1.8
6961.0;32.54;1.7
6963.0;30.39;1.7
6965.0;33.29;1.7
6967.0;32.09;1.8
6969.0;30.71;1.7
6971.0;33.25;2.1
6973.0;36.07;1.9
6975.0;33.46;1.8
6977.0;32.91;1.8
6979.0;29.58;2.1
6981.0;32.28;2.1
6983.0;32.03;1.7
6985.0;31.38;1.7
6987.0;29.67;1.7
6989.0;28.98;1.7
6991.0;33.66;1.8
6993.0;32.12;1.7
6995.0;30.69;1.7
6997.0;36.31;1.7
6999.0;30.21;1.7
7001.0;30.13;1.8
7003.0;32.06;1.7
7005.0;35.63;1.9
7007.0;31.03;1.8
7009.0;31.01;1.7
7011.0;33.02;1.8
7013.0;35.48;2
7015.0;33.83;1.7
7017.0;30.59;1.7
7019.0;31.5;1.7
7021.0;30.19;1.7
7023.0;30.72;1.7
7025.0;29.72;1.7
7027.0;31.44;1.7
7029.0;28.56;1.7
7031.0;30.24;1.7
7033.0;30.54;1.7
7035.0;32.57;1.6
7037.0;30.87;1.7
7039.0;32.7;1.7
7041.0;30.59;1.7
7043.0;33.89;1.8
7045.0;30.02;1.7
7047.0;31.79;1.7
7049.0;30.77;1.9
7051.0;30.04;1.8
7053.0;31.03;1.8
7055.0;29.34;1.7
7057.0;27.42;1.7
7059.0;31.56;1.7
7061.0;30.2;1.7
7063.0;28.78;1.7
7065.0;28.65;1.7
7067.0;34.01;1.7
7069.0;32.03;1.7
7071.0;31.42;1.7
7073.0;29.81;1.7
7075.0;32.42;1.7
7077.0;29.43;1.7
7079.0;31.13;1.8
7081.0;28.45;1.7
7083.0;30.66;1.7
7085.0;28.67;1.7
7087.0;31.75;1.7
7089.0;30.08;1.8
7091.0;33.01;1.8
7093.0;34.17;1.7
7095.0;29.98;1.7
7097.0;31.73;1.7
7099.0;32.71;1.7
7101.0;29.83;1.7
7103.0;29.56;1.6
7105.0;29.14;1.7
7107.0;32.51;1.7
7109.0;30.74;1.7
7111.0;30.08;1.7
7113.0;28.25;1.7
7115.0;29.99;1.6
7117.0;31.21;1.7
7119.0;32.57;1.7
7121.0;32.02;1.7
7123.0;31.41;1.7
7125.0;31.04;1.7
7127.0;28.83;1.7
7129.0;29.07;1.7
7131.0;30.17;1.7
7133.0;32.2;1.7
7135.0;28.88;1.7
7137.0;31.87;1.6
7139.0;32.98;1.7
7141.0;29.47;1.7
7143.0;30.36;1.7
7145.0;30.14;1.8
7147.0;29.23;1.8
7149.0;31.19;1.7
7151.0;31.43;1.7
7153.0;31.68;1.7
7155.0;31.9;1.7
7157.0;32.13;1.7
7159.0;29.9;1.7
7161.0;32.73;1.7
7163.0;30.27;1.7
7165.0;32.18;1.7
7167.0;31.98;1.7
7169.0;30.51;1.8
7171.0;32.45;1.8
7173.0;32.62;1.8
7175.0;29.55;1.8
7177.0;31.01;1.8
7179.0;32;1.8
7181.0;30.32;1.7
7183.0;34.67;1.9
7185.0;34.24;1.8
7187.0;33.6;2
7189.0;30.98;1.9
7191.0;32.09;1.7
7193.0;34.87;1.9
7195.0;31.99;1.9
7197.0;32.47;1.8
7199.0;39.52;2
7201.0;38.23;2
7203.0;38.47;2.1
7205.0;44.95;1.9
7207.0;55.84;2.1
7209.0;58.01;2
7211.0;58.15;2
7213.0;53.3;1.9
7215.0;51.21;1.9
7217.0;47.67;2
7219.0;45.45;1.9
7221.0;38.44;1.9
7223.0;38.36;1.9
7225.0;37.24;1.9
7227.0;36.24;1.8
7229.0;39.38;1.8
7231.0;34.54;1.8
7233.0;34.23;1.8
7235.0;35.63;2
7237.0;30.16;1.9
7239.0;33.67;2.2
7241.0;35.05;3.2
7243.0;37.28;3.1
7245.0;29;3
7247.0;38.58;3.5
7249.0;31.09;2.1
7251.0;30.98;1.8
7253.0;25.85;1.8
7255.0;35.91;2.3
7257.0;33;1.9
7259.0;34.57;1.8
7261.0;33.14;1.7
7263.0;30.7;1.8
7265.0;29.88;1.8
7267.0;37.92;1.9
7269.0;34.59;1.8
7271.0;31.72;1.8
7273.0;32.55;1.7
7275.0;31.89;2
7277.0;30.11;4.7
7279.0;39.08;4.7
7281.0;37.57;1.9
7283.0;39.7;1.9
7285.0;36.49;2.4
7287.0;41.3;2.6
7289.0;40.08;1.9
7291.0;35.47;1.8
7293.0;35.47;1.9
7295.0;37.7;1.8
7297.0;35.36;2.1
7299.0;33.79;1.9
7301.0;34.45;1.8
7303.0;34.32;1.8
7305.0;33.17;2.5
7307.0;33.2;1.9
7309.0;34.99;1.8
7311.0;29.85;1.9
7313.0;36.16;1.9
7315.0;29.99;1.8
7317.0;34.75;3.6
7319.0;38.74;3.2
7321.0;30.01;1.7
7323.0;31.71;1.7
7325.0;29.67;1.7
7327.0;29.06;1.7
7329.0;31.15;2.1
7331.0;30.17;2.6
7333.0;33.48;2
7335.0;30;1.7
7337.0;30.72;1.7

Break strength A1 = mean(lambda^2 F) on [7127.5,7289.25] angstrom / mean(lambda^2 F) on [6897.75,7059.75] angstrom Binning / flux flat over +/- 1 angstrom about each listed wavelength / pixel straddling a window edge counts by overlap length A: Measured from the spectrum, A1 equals 1.17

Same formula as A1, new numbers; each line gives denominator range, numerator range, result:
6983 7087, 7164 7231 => 1.29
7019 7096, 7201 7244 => 1.43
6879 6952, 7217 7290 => 1.19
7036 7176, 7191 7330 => 1.23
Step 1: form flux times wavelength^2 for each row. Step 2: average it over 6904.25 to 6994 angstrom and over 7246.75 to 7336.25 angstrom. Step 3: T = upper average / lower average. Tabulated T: 1.1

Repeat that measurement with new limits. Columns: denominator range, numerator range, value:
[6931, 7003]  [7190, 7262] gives 1.29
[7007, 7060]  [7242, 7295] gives 1.18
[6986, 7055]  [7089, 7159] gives 1.01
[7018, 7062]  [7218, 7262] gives 1.20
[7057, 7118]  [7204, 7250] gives 1.39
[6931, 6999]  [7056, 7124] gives 0.99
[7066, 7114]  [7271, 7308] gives 1.22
